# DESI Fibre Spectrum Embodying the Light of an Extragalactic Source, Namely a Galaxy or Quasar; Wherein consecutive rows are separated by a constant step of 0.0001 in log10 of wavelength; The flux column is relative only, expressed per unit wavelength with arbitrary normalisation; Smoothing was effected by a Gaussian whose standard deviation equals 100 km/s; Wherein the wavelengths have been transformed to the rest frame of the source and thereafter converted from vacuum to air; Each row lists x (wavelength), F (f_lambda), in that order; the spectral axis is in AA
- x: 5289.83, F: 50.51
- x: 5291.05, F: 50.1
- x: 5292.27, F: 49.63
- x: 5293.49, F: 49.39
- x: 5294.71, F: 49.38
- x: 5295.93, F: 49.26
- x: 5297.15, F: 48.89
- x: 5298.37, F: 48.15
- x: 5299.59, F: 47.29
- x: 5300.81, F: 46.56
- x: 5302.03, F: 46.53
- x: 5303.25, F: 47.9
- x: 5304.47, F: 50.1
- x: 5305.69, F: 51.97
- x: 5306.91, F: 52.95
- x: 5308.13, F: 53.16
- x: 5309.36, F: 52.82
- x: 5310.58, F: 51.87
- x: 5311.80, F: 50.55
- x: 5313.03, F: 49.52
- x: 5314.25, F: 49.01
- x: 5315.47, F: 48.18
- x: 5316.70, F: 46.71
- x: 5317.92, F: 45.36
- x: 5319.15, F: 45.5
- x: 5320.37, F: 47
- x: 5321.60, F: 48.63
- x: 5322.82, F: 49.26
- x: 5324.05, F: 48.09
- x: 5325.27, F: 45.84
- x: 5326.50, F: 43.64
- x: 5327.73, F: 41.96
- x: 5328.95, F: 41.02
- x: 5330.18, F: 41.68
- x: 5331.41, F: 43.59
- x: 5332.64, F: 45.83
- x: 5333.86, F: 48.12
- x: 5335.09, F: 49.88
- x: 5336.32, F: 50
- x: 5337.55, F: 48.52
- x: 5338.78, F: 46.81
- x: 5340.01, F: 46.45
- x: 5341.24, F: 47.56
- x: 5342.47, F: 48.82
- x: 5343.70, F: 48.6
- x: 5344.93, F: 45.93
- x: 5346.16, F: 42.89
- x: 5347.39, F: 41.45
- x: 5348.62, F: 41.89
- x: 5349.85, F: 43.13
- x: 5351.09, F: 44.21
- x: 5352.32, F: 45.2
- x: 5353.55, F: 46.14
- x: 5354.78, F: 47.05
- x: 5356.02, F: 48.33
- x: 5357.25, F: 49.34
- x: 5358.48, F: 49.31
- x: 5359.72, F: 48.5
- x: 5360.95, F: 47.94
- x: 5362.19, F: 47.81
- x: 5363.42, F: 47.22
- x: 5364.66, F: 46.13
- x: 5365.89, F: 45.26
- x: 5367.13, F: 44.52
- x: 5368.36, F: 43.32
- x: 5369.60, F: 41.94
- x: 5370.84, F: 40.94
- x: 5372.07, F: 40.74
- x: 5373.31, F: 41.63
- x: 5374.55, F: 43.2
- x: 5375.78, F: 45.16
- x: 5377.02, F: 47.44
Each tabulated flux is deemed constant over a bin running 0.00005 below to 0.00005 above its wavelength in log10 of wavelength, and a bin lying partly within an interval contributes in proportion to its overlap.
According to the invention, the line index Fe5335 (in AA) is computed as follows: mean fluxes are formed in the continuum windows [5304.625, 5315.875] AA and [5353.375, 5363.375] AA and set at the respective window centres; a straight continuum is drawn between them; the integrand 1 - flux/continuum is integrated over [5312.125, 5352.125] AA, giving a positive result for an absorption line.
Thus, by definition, 2.9 AA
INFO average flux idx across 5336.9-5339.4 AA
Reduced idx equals 47.6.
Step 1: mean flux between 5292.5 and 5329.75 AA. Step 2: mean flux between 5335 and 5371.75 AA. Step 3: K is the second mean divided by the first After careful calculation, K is 1.0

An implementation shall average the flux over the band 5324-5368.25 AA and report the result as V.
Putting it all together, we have 46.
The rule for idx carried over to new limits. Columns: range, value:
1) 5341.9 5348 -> 45.5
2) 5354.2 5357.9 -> 48.3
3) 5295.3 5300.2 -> 48.4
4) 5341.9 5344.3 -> 48.7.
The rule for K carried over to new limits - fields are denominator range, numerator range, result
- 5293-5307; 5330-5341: 0.96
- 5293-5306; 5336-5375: 0.94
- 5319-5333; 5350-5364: 1.05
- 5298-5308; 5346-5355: 0.89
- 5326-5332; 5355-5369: 1.11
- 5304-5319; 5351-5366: 0.95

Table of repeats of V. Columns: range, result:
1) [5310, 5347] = 46.9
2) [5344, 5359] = 45.5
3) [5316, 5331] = 45.4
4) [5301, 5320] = 49.4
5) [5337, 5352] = 45.5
